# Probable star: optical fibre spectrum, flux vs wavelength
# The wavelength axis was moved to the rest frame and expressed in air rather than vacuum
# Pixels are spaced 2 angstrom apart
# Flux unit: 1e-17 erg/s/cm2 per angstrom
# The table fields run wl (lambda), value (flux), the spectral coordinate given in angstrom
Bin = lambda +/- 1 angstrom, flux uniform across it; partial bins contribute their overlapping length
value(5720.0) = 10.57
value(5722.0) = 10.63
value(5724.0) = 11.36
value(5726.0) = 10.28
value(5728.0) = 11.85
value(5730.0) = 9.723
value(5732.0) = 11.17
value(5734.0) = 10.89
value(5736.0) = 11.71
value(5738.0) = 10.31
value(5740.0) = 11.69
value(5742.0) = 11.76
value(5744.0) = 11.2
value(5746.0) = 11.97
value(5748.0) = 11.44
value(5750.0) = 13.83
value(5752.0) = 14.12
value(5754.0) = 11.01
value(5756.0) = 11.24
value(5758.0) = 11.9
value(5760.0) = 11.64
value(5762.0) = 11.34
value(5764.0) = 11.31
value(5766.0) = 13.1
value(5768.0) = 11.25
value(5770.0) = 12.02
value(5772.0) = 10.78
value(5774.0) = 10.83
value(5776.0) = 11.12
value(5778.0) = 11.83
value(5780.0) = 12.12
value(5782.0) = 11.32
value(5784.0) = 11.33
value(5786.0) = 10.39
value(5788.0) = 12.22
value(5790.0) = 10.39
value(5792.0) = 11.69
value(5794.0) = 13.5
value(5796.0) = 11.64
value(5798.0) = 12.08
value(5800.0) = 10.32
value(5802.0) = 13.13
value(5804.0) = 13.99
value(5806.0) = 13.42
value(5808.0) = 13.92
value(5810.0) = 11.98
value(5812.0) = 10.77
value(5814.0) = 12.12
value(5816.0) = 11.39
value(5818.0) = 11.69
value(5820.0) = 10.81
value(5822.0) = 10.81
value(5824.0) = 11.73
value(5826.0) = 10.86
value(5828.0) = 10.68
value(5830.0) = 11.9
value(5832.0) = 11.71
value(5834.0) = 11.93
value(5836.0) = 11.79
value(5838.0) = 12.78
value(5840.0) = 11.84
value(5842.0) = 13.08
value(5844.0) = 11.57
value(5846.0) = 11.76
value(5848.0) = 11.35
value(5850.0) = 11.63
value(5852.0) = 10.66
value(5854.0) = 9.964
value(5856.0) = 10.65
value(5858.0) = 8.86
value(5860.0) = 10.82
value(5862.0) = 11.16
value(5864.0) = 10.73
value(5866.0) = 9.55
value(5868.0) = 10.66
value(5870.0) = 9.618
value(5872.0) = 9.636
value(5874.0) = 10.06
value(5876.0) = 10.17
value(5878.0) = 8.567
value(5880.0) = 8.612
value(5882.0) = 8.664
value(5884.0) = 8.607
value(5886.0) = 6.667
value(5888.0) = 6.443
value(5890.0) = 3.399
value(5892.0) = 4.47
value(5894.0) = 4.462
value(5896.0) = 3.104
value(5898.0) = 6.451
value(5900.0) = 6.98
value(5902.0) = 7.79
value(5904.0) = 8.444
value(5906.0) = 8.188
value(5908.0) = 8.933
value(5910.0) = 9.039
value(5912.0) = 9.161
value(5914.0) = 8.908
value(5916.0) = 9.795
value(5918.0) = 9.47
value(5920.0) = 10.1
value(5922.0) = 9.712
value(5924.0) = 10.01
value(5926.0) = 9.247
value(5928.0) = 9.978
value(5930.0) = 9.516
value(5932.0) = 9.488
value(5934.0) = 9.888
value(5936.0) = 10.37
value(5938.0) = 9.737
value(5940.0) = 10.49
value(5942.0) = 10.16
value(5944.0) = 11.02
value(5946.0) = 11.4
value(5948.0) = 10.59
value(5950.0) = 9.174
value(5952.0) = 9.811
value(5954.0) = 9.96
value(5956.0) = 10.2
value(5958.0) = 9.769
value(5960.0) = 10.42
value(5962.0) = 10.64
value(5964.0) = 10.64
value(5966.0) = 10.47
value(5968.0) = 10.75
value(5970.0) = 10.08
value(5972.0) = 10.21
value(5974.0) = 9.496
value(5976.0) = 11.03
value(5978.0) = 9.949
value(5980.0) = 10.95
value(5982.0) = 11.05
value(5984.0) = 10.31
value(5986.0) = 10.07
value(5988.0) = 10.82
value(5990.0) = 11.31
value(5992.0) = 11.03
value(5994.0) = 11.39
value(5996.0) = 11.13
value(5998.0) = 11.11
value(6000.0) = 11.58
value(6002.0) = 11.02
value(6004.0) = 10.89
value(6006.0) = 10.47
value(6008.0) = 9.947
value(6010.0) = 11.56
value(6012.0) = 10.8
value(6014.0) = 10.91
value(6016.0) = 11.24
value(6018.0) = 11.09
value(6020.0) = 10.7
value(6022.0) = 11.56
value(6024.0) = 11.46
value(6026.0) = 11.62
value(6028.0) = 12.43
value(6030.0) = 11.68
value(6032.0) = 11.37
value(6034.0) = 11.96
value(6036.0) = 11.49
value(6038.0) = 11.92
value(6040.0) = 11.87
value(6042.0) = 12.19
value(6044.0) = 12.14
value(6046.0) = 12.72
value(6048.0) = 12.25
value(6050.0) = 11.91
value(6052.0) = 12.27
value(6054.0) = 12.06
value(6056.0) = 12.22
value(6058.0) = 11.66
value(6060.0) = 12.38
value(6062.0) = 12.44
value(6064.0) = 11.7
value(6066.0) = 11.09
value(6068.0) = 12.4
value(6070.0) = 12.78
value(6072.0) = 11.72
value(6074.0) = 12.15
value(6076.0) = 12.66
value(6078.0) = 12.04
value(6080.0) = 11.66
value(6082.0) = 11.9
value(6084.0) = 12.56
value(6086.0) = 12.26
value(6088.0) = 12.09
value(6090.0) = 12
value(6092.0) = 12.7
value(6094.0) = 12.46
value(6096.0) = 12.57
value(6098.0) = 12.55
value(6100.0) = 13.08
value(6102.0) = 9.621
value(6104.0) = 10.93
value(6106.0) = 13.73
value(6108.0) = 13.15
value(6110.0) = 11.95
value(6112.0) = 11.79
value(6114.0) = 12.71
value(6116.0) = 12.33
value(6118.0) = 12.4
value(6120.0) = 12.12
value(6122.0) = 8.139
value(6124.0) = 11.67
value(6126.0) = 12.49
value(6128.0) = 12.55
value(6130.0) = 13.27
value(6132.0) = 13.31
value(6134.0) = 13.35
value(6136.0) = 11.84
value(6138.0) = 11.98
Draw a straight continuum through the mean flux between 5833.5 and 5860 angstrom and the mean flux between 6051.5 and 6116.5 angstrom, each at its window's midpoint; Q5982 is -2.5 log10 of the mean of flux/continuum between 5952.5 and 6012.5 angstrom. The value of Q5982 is 0.115 mag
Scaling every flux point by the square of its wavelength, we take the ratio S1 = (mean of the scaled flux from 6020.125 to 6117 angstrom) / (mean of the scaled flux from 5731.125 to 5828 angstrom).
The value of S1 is 1.1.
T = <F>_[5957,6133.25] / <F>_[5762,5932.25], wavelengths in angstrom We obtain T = 1.12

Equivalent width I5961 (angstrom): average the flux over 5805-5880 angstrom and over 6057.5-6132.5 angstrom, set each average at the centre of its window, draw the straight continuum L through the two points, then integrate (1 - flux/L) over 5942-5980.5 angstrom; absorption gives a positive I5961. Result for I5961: 4.2 angstrom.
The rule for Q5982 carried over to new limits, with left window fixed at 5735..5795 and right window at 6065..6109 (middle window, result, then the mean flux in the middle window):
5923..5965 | 0.18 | 10.1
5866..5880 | 0.22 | 9.68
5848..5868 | 0.13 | 10.5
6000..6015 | 0.11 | 10.9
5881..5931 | 0.45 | 7.9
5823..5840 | 0.01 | 11.7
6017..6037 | 0.05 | 11.5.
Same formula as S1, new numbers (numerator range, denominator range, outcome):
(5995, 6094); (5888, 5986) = 1.32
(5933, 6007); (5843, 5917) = 1.23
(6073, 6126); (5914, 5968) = 1.26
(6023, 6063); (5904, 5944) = 1.30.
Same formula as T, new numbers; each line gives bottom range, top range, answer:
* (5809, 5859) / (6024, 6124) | 1.06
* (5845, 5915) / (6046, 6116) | 1.40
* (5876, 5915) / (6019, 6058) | 1.63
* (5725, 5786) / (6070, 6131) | 1.05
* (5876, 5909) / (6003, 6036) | 1.61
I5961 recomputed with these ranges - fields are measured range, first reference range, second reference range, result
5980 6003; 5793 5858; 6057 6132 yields 1.9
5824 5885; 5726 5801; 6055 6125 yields 5.3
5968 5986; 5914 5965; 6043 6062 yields 0.6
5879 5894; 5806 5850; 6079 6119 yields 6.7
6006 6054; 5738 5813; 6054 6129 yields 1.7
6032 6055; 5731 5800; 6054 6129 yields -0.1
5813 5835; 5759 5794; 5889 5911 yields -4.3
